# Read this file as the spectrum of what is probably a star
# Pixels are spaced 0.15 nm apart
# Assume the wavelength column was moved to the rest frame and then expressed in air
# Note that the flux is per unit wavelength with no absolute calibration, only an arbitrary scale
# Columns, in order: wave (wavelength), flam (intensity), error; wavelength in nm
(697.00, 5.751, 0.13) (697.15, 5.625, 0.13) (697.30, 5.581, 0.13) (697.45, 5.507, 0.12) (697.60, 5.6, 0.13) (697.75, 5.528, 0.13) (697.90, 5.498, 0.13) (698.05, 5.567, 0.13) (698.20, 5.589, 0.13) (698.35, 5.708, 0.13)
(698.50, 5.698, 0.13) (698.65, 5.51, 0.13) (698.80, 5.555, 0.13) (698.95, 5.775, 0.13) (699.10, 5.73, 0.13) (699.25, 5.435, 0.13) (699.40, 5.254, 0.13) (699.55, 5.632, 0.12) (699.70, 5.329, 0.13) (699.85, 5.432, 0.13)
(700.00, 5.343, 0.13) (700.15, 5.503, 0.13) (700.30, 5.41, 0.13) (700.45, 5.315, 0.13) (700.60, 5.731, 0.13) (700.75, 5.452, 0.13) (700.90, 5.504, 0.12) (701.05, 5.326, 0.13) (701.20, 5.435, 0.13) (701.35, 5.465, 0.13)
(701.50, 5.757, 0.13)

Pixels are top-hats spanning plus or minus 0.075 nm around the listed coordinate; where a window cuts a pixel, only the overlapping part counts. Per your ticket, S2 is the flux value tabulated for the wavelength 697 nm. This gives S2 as 5.751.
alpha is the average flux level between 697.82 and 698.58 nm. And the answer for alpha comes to 5.61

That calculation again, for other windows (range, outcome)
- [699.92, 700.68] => 5.46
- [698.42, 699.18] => 5.65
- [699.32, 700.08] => 5.4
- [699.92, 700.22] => 5.42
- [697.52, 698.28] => 5.56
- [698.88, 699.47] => 5.55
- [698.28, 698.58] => 5.7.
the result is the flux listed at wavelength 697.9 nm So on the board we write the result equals 5.498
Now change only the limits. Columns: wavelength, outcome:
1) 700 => 5.343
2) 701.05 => 5.326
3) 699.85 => 5.432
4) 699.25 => 5.435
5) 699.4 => 5.254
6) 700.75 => 5.452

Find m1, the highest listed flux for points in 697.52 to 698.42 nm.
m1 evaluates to 5.708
